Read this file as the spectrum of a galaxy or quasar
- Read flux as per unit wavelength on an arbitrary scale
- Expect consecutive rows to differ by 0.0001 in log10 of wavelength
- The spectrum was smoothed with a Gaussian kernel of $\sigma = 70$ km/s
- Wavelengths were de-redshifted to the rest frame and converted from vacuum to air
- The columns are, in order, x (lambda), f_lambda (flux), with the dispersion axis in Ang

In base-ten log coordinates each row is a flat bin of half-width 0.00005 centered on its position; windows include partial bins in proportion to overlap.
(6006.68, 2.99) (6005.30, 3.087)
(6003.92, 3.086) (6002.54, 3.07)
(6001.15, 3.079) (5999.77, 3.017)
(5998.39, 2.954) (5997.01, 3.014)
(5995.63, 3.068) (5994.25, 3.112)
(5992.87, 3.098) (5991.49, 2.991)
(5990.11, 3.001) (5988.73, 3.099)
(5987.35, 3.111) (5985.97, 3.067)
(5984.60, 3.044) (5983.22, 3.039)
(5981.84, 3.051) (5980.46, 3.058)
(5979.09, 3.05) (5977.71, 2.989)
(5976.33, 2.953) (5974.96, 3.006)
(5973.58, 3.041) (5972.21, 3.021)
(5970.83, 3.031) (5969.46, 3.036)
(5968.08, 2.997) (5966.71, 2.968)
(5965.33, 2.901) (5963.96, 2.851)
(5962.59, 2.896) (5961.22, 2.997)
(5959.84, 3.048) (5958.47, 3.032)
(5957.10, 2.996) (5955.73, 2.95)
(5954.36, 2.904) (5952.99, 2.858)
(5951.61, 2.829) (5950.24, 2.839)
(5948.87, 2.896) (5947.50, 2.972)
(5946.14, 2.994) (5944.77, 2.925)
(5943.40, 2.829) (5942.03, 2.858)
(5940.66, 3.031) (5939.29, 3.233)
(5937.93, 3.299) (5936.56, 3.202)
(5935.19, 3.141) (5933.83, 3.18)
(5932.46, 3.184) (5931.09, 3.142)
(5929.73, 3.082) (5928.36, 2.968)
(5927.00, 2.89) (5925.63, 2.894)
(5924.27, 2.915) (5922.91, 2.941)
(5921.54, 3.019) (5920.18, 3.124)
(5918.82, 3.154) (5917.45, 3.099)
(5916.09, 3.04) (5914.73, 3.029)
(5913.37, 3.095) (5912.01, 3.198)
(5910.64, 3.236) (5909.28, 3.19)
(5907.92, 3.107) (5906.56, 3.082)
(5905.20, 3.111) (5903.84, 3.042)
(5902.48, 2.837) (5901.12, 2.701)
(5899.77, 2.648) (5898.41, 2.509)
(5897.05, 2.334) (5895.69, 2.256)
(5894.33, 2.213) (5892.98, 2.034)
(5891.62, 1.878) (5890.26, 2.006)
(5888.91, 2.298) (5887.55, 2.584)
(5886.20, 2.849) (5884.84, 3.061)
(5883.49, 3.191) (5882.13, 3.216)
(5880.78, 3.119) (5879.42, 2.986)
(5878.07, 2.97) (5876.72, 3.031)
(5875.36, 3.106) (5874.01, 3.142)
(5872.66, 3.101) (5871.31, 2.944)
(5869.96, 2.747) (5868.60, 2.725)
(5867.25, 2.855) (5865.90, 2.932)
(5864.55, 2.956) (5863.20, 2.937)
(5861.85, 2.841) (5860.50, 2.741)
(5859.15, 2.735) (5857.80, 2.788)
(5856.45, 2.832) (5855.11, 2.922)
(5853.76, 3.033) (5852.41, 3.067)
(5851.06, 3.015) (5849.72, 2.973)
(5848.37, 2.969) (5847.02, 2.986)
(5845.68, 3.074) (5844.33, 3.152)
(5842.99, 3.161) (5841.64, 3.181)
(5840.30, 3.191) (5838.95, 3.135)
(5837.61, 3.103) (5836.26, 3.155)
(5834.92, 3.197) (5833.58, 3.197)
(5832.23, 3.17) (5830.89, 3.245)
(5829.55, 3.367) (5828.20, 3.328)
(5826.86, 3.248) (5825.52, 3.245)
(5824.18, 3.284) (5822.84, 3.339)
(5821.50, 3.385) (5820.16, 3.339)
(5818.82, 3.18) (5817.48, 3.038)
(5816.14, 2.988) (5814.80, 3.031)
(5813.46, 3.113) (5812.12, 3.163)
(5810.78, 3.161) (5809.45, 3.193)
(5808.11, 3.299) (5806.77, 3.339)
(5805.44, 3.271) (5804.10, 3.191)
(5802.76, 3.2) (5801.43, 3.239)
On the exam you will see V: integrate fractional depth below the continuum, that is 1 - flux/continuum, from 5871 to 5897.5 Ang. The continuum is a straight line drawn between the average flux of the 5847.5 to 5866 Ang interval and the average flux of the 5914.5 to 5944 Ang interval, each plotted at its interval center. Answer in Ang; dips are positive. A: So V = 2.2 Ang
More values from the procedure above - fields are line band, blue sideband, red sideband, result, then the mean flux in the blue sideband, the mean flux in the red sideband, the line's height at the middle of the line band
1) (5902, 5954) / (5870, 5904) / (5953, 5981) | -3.39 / 2.72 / 2.98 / 2.85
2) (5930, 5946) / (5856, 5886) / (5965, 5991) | -0.49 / 2.95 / 3.03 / 3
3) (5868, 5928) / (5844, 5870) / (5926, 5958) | 2.08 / 2.91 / 3.01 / 2.96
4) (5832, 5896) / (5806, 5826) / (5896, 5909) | 2.17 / 3.21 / 2.81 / 2.99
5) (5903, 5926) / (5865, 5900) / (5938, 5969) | -2.03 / 2.72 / 2.95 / 2.83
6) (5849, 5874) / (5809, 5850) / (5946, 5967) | 1.67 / 3.17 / 2.93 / 3.11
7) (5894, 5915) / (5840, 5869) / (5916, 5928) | 0.96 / 2.96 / 3.01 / 2.99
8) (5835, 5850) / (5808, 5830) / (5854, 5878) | -0.22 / 3.21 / 2.91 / 3.06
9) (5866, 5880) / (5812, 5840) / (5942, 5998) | 0.77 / 3.2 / 2.99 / 3.13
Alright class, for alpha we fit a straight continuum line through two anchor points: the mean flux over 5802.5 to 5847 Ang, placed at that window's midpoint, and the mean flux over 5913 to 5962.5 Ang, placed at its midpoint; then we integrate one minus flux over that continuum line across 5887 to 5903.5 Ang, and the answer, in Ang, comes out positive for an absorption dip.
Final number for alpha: 3.81 Ang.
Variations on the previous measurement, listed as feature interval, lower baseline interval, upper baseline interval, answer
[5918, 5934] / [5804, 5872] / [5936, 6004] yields 0.0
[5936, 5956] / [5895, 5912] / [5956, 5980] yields -0.2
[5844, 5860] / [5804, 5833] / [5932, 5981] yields 1.1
